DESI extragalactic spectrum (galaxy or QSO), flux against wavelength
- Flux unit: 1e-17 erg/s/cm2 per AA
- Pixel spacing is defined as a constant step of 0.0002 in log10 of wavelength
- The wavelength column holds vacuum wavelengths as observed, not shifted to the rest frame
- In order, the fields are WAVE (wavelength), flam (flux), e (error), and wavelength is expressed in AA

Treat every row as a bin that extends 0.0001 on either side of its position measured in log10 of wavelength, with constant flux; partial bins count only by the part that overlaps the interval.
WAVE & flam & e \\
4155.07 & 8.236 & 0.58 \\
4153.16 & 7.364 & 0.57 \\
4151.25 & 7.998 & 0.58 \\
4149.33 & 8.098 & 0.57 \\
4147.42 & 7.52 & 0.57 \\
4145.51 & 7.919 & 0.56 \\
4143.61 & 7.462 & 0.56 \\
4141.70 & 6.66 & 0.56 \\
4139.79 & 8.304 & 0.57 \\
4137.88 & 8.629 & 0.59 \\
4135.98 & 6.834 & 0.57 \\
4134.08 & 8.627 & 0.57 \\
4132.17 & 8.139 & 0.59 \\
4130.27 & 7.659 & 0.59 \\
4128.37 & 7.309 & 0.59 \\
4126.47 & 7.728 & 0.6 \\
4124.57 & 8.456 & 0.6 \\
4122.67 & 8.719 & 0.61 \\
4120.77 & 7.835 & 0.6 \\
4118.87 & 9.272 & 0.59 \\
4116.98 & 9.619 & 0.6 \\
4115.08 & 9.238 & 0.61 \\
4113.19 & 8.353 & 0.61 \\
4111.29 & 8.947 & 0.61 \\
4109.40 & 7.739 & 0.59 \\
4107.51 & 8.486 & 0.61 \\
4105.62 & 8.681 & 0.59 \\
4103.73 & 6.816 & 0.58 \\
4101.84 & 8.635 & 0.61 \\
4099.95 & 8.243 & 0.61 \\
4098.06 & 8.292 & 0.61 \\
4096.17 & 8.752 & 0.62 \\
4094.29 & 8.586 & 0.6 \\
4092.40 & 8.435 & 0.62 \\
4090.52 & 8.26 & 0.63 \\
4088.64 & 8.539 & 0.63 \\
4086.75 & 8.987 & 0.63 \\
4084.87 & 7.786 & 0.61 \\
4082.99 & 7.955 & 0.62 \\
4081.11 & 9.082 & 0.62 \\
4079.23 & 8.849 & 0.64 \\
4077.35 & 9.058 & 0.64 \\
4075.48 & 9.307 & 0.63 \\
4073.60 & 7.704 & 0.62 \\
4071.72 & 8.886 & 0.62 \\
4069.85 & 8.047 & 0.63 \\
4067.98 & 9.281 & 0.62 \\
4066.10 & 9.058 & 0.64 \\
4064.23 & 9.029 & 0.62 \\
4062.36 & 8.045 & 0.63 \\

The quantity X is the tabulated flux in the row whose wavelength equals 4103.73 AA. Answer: 6.816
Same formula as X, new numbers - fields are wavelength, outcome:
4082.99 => 7.955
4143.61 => 7.462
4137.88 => 8.629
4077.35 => 9.058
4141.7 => 6.66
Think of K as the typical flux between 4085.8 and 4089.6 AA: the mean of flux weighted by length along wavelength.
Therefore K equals 8.75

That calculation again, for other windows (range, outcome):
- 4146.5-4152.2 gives 7.86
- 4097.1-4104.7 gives 7.99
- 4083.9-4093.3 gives 8.4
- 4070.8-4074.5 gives 8.29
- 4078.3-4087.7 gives 8.53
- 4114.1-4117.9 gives 9.42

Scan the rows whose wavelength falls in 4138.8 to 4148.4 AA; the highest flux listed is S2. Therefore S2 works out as 8.304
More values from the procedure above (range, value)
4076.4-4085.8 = 9.082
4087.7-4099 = 8.752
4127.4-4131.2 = 7.659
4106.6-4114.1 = 8.947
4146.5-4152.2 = 8.098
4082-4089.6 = 8.987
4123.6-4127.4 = 8.456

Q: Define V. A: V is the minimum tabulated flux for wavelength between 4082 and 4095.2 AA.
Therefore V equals 7.786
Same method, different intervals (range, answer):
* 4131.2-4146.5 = 6.66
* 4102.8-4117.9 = 6.816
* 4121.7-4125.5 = 8.456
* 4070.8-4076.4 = 7.704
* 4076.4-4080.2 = 8.849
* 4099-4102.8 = 8.243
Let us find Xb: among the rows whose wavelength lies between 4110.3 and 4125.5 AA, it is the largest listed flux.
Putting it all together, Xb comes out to 9.619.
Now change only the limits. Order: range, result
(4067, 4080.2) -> 9.307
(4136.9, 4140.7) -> 8.629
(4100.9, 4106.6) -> 8.681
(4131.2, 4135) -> 8.627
